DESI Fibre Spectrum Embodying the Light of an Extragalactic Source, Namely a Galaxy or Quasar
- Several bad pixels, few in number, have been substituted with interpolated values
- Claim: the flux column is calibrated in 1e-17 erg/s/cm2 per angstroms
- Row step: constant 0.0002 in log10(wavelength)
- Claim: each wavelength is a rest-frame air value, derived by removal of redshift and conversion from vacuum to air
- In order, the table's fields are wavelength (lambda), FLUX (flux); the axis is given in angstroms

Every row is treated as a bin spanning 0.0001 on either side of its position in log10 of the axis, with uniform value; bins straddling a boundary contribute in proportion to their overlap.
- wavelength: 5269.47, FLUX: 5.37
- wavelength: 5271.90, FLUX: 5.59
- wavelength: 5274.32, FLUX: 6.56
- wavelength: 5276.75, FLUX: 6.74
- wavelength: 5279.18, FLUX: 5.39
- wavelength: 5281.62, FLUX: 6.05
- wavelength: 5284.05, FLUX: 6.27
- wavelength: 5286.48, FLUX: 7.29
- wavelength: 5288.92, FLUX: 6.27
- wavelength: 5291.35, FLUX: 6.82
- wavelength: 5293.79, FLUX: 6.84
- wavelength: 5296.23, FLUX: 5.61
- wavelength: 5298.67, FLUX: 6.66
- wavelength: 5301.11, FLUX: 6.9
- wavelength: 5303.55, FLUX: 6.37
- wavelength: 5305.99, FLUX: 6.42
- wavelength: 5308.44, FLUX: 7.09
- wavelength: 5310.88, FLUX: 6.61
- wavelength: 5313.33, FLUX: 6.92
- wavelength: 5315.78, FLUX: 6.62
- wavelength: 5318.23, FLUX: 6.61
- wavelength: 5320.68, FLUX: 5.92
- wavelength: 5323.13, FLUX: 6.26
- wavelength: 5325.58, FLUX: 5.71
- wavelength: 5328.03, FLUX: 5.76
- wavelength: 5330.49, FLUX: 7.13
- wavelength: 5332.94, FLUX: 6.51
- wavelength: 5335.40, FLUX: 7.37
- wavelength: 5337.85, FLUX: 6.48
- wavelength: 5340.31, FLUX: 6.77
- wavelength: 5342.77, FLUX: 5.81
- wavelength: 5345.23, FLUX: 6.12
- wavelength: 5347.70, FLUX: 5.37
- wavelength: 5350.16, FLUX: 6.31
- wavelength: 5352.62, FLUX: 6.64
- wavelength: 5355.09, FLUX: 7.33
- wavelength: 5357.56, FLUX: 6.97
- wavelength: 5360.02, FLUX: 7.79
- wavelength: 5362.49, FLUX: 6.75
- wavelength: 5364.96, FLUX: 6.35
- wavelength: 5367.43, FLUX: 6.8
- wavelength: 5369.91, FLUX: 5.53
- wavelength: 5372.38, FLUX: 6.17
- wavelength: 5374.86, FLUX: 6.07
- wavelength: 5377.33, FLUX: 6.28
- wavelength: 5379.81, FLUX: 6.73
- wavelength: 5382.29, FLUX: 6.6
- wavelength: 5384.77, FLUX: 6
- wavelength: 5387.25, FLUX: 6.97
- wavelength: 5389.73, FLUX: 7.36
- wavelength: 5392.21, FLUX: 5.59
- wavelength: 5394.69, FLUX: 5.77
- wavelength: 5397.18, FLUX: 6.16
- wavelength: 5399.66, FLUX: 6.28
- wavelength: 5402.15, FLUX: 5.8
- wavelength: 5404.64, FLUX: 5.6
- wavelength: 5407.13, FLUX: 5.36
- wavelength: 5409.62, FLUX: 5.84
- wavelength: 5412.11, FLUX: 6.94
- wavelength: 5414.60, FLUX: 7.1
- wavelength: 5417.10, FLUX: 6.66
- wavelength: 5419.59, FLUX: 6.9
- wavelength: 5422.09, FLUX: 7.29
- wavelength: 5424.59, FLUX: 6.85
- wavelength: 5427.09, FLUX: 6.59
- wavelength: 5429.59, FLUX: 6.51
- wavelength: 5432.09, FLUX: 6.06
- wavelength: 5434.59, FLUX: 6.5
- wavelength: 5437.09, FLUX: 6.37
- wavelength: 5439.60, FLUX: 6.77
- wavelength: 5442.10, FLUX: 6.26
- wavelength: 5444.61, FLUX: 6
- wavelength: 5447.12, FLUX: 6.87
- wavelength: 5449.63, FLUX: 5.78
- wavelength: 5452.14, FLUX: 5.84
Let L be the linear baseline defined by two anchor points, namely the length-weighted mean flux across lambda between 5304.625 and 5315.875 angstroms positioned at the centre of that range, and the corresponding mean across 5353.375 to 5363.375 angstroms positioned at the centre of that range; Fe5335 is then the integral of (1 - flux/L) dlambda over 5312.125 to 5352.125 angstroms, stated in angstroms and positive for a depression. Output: 3.4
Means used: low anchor 6.74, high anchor 7.2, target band 6.36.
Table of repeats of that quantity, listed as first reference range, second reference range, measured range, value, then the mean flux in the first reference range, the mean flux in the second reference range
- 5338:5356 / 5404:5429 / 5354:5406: 0.03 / 6.32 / 6.53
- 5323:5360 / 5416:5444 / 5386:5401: 0.46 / 6.49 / 6.6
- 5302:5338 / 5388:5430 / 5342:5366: -0.32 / 6.52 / 6.39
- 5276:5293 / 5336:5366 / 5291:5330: 0.14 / 6.41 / 6.58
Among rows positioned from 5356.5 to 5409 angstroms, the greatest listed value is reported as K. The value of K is 7.79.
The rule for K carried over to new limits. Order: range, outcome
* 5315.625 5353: 7.37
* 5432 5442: 6.77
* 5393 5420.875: 7.1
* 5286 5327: 7.29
